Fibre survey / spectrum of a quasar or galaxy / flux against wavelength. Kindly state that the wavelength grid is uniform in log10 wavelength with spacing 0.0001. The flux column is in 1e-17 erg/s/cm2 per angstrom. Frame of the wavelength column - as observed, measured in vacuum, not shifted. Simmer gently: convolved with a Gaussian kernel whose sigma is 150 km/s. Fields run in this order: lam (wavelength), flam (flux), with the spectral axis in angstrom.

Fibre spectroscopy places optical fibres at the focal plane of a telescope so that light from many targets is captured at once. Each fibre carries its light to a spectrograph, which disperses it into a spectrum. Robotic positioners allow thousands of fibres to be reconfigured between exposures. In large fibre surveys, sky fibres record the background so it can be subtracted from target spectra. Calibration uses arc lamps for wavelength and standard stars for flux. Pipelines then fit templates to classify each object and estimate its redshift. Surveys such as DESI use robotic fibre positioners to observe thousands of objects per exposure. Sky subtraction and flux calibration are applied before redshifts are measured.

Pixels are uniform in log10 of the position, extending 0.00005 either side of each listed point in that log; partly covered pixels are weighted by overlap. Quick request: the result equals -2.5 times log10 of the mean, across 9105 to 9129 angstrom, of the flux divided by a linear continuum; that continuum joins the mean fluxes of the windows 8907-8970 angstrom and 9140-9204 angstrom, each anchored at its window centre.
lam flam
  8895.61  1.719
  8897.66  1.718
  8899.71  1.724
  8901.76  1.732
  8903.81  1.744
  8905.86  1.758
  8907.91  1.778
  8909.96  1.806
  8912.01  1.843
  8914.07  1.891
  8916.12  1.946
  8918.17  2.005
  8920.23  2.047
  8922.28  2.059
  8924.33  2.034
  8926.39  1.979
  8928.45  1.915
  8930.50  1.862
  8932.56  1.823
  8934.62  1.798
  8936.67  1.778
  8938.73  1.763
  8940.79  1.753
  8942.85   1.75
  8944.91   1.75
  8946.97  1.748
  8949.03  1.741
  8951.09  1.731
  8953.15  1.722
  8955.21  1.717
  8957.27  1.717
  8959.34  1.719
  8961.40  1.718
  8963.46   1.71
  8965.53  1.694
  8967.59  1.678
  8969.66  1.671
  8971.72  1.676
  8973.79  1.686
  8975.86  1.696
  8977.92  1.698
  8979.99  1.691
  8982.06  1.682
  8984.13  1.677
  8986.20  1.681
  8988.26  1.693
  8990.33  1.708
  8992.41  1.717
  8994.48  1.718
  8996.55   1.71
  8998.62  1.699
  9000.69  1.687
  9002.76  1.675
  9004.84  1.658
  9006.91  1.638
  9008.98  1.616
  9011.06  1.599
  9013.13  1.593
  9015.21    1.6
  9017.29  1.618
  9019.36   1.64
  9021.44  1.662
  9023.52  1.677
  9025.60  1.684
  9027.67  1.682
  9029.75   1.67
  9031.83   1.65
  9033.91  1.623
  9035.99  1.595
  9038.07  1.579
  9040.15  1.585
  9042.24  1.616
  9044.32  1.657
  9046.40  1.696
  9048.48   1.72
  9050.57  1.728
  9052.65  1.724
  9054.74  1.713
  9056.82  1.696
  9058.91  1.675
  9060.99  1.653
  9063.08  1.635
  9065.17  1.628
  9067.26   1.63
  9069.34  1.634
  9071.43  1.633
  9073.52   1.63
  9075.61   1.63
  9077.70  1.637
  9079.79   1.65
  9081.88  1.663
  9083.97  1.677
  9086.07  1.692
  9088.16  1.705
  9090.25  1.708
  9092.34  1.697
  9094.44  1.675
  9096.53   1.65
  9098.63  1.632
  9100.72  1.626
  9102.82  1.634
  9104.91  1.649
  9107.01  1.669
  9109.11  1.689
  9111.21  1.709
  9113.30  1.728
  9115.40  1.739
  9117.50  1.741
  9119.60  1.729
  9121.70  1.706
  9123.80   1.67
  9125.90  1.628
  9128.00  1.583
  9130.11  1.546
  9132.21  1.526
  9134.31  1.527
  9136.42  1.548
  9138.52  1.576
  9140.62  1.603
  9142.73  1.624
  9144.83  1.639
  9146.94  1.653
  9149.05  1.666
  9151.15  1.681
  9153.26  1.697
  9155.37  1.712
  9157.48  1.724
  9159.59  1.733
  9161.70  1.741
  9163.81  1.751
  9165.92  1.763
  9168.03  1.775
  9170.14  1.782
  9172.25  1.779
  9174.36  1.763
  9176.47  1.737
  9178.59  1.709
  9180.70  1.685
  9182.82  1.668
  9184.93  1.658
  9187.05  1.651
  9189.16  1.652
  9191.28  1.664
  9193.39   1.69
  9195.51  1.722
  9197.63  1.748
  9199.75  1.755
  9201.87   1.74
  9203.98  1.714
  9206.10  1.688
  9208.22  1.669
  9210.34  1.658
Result 0.03 mag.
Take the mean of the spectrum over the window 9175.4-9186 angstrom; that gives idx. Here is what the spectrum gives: 1.69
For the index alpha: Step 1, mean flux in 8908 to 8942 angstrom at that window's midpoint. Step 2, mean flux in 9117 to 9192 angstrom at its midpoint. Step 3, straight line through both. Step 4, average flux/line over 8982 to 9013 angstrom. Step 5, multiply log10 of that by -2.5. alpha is 0.09 mag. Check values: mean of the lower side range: 1.89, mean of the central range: 1.67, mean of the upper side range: 1.67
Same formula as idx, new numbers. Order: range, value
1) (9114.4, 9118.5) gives 1.74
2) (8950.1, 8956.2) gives 1.72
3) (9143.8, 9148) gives 1.64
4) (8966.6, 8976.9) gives 1.68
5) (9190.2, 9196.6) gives 1.69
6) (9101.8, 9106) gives 1.64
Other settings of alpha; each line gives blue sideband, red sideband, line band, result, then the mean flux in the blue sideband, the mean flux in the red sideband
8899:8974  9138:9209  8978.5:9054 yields 0.07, 1.8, 1.7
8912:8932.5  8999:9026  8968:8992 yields 0.04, 1.96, 1.64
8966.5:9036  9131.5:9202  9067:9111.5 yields 0.01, 1.67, 1.69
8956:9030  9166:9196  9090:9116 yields 0.01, 1.68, 1.71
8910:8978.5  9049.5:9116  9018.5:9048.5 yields 0.04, 1.8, 1.67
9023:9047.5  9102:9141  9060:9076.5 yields 0.01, 1.64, 1.64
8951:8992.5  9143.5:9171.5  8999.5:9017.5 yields 0.04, 1.7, 1.72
